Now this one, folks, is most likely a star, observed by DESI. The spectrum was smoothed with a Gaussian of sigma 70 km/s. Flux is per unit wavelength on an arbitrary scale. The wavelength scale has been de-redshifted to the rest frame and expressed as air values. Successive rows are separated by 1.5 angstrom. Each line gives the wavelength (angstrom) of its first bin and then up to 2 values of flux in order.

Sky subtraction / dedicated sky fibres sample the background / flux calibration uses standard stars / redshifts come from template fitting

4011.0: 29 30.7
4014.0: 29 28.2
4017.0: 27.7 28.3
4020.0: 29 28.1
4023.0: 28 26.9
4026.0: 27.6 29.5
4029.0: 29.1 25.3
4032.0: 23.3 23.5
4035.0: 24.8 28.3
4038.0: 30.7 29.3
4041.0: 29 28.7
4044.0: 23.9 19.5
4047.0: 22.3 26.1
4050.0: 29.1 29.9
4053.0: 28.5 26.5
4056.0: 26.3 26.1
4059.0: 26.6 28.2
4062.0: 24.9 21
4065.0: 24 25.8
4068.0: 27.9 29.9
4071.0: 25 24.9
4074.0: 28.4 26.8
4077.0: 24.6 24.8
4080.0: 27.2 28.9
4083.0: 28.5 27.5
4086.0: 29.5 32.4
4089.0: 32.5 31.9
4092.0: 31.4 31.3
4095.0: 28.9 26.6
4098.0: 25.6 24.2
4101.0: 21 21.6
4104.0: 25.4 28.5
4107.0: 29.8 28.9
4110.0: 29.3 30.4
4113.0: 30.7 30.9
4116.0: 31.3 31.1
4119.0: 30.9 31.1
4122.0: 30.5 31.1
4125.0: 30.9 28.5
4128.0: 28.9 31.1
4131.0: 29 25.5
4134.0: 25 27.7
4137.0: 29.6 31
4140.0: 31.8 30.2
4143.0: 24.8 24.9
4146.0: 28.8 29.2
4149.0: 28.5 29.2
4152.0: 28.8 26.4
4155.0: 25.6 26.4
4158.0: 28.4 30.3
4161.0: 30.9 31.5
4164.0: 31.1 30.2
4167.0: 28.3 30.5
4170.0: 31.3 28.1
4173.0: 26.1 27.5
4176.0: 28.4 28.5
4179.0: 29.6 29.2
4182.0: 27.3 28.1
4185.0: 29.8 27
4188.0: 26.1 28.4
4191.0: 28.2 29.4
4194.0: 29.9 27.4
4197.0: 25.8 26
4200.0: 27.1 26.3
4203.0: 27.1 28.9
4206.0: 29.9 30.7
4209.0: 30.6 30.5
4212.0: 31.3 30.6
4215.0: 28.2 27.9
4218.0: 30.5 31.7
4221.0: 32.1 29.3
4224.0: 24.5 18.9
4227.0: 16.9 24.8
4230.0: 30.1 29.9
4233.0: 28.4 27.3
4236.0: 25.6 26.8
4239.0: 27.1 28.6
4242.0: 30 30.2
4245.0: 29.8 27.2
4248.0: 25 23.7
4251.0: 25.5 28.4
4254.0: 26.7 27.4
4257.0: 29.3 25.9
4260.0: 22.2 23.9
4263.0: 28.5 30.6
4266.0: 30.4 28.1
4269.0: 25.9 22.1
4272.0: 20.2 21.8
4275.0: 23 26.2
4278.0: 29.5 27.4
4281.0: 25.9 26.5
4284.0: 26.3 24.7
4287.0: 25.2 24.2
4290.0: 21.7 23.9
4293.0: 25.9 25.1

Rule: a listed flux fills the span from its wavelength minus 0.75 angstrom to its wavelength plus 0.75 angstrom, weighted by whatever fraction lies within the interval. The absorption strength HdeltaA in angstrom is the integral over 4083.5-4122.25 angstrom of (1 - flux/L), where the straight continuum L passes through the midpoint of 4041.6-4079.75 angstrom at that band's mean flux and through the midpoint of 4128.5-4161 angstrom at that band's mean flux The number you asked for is -2.6 angstrom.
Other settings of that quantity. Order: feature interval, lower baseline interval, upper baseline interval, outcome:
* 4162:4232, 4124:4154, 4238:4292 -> -2.16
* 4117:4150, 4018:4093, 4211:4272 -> -2.27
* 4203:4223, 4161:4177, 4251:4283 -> -1.53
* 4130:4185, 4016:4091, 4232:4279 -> -3.48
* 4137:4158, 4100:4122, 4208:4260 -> 0.11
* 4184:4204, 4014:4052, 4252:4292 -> -1.07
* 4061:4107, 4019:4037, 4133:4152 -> 0.94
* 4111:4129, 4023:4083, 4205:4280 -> -2.52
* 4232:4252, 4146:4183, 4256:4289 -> -0.52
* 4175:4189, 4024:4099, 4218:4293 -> -0.81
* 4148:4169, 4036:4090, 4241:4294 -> -1.88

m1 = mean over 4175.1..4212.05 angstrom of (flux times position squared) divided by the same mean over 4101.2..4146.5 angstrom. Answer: 1.02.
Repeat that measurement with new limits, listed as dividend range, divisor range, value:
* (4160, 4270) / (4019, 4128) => 1.08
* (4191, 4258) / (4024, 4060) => 1.14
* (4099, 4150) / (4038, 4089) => 1.10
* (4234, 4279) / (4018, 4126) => 1.05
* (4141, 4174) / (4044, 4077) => 1.15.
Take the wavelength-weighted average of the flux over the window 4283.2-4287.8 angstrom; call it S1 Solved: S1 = 25.4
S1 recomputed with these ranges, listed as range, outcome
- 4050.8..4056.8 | 27.8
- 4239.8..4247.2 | 29.2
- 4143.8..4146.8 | 26.9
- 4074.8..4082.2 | 26.4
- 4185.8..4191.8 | 27.4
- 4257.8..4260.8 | 24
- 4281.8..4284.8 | 26.4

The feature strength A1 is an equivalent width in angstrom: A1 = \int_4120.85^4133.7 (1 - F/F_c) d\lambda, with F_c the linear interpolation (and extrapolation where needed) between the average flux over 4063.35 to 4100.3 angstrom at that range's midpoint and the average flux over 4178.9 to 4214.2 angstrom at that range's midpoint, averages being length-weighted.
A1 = -0.6 angstrom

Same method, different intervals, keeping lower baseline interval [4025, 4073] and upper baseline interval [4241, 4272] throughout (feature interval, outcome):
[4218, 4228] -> 0.3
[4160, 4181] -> -2.1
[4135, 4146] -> -0.8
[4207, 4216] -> -1.2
